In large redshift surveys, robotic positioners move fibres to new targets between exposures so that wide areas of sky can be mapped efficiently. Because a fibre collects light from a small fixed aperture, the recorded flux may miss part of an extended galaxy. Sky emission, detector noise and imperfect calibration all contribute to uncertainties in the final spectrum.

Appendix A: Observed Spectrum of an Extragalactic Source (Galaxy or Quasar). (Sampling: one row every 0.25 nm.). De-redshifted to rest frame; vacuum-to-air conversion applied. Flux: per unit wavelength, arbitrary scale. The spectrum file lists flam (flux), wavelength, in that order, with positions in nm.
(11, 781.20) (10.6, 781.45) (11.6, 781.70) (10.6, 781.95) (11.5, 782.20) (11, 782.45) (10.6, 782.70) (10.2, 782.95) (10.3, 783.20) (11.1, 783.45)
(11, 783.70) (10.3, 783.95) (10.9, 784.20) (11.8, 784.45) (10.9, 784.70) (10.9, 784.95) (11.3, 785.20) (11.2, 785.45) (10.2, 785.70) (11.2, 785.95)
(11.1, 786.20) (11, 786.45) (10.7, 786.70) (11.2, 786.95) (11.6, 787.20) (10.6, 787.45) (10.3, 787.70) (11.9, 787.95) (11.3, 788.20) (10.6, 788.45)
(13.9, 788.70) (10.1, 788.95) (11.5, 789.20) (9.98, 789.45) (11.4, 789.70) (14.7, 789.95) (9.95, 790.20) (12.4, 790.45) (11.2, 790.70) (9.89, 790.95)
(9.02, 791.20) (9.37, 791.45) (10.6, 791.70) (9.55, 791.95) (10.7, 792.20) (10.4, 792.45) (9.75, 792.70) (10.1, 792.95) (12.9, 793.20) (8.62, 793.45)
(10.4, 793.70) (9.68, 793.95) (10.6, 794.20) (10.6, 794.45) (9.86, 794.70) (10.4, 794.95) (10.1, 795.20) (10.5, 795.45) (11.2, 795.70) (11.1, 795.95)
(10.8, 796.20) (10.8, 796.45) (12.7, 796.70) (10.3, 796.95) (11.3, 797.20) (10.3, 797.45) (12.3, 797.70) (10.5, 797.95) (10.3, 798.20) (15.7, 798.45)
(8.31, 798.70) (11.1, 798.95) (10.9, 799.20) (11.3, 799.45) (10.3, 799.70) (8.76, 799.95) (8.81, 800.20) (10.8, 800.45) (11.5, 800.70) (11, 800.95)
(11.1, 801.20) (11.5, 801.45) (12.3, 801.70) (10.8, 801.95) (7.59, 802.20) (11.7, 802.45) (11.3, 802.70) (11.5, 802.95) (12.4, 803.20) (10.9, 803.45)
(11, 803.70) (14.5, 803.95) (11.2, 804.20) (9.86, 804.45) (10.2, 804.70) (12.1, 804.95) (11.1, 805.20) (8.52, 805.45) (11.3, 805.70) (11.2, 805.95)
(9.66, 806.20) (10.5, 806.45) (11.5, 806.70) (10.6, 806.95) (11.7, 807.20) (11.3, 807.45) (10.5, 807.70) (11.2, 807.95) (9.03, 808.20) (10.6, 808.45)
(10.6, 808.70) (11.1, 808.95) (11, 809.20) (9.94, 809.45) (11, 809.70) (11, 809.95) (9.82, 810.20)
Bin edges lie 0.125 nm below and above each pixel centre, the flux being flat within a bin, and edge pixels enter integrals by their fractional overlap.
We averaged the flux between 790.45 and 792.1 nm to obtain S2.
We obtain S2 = 10.1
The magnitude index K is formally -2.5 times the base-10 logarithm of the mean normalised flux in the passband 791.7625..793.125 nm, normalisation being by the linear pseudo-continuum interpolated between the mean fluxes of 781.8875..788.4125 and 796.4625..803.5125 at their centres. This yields 0.08 mag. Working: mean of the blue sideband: 10.9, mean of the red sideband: 11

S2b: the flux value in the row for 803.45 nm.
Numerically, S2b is 10.9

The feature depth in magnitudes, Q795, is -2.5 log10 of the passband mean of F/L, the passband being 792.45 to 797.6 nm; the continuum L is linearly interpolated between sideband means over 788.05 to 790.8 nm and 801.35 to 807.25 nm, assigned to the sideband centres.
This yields 0.074 mag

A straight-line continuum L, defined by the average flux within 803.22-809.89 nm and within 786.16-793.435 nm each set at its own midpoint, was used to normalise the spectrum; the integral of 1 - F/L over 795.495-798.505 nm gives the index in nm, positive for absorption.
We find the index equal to -0.12 nm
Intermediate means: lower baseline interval 10.9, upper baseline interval 10.9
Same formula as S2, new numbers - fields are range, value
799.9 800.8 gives 10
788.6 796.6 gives 10.7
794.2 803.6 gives 10.9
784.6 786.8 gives 10.9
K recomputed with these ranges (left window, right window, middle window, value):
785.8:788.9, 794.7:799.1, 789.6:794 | 0.053 mag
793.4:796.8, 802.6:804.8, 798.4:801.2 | 0.038 mag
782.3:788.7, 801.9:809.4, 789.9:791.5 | 0.013 mag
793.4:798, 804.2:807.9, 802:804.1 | -0.061 mag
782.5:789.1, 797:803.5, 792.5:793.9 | 0.066 mag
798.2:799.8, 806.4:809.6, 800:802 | 0.020 mag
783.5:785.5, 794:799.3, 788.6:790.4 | -0.063 mag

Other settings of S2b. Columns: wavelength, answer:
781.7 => 11.6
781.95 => 10.6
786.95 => 11.2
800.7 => 11.5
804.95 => 12.1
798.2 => 10.3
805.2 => 11.1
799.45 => 11.3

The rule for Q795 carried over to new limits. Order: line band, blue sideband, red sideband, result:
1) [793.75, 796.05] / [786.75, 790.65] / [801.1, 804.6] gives 0.09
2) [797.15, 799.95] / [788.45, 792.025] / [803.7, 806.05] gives 0.00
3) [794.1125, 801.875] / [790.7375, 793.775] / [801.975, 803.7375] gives -0.03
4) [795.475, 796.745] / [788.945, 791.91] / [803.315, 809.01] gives -0.03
